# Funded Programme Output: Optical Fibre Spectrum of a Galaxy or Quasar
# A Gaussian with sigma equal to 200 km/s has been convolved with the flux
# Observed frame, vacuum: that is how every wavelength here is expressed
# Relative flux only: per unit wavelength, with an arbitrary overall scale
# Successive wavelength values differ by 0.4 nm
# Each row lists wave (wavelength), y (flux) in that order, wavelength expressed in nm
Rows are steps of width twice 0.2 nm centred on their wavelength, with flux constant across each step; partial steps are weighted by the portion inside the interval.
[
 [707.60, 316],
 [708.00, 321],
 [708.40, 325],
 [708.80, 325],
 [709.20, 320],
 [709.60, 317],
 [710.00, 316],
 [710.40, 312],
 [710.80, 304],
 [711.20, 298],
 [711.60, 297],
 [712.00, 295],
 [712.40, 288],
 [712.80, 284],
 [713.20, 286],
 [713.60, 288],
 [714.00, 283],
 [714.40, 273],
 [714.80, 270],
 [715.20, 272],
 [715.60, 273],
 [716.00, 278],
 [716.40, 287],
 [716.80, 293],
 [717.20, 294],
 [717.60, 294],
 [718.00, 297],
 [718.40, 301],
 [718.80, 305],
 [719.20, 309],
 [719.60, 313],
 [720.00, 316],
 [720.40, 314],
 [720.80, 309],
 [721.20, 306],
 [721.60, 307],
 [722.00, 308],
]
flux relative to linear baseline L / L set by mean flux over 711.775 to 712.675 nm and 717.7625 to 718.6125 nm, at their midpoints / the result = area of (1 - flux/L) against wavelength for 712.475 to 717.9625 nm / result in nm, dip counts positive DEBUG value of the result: 0.22 nm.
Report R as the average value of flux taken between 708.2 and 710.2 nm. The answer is 321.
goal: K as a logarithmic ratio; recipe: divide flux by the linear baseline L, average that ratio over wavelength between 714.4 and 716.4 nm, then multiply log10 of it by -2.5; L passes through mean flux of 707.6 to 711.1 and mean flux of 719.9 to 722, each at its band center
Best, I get 0.14 mag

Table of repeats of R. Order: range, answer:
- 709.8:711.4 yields 308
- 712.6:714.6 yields 283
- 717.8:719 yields 301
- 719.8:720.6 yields 315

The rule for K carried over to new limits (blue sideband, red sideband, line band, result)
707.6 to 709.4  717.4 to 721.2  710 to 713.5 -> 0.07 mag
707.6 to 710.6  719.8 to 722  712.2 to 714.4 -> 0.11 mag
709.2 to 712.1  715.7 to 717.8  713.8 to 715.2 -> 0.08 mag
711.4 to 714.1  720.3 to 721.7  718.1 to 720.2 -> -0.01 mag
